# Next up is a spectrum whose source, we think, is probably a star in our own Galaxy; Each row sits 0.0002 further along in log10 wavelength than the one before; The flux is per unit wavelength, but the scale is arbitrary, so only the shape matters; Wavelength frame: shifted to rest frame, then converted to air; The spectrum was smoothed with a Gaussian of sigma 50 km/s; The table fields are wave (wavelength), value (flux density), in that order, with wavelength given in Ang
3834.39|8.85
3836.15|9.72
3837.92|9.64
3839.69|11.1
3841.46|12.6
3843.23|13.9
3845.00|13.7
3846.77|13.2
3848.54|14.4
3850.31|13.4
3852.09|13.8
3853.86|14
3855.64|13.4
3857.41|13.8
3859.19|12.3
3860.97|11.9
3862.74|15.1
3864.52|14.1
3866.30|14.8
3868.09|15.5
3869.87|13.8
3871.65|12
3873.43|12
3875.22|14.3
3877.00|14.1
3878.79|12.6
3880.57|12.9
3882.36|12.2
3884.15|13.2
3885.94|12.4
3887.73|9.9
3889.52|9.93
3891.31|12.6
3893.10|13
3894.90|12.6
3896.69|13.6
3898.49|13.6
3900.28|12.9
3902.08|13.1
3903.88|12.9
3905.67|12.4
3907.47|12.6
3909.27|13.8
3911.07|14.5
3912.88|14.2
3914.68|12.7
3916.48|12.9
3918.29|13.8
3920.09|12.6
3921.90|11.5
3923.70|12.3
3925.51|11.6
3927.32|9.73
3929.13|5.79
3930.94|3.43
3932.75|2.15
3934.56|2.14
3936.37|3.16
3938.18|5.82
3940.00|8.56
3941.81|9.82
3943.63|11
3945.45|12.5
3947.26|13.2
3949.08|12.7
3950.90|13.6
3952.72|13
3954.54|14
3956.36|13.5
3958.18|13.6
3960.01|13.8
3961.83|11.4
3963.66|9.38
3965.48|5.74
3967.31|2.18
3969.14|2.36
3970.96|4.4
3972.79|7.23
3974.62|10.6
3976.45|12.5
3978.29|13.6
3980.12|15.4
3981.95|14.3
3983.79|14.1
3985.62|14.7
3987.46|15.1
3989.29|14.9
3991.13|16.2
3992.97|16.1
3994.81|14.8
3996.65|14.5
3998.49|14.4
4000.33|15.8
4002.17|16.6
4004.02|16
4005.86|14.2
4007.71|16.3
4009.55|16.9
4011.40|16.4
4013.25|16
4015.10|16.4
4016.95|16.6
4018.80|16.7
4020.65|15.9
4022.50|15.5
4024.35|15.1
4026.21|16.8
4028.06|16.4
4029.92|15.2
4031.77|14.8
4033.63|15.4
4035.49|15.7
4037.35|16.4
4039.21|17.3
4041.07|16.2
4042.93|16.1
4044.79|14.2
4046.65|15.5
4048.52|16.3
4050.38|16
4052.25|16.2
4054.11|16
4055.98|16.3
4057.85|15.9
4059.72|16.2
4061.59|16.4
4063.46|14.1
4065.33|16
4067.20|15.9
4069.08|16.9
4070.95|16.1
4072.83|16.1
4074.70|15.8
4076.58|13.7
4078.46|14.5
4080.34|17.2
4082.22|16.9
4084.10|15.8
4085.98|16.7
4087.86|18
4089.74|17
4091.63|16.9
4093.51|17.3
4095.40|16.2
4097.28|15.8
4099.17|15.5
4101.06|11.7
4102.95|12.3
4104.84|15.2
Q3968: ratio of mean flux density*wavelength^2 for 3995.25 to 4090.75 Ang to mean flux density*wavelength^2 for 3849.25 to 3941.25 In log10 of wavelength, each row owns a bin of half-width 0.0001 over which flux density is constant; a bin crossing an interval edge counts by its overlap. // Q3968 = 1.46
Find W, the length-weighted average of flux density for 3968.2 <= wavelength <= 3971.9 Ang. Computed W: 3.4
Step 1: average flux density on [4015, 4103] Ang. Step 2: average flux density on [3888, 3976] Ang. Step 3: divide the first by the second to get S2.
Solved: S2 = 1.52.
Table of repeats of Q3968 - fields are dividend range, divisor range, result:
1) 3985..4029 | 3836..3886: 1.29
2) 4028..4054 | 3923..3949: 2.07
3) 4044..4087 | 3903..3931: 1.44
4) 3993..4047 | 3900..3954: 1.55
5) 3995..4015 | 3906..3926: 1.27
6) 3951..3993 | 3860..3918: 0.93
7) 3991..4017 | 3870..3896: 1.35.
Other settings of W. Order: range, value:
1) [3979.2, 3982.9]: 14.8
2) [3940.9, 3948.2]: 11.6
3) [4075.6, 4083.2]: 15.6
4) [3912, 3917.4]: 13.3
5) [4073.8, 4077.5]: 14.7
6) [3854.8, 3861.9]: 12.9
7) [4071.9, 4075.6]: 16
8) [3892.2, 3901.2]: 13.1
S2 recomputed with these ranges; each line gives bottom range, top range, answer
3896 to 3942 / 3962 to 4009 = 1.20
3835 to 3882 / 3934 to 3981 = 0.75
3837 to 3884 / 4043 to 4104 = 1.19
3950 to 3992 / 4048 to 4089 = 1.39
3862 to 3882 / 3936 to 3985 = 0.77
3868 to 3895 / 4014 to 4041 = 1.27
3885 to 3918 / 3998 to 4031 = 1.25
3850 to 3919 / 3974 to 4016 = 1.15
